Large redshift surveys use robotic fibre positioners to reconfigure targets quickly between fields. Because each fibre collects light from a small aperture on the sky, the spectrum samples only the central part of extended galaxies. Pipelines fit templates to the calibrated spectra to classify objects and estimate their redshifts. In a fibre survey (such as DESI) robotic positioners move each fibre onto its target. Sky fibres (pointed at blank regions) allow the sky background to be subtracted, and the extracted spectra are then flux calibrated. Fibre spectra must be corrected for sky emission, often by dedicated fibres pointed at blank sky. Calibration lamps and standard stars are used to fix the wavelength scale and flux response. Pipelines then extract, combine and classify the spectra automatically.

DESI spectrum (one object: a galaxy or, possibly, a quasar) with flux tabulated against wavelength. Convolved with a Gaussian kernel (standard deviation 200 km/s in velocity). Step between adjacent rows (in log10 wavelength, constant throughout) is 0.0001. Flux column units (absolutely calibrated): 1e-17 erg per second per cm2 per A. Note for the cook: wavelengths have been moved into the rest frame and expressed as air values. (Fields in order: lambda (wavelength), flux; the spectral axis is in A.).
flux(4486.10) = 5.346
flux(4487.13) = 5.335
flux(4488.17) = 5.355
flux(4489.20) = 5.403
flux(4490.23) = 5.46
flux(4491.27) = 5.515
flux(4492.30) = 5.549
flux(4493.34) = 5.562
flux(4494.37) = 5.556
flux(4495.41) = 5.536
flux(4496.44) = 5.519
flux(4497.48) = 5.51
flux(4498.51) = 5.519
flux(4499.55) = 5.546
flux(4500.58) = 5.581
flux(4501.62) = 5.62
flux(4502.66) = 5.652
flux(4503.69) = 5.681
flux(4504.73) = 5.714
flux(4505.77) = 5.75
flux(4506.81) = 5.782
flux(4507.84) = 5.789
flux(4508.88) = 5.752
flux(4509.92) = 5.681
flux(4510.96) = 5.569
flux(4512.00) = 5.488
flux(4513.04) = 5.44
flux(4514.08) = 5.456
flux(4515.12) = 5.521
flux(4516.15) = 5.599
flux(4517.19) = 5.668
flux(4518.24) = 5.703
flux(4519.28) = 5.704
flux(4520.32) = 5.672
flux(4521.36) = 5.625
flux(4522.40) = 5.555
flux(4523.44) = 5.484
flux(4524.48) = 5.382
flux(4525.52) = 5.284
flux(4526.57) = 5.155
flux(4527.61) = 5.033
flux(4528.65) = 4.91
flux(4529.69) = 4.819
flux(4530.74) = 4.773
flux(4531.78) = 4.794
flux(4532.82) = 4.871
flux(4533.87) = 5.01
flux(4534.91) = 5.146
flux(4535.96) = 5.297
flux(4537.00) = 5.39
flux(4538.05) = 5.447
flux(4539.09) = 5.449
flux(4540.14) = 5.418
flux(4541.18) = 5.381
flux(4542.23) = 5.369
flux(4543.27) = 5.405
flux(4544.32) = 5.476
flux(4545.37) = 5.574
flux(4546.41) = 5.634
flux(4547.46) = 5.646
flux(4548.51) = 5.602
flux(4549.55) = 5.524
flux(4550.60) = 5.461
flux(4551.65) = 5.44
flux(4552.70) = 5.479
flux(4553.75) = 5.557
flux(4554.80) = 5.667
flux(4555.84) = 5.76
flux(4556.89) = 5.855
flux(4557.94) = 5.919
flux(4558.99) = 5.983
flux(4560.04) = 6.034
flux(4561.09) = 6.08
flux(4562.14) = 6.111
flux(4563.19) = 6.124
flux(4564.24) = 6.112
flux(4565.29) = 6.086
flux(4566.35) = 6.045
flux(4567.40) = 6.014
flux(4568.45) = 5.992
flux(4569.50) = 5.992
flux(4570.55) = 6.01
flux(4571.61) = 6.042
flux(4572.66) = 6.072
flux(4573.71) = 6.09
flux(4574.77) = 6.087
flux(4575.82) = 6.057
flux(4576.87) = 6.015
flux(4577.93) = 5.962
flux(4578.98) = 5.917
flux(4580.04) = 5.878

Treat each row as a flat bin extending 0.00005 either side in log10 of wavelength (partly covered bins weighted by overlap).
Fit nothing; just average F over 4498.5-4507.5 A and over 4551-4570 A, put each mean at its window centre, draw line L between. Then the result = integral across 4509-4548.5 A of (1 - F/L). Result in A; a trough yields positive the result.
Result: 2.65 A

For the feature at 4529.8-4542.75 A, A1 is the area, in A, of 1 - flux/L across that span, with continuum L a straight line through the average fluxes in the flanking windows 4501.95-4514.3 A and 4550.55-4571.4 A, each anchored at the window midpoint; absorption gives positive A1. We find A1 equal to 1.3 A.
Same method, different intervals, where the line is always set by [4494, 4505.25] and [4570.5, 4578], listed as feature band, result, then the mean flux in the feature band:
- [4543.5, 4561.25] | 0.7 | 5.67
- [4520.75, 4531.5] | 1.0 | 5.2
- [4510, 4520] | 0.2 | 5.58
